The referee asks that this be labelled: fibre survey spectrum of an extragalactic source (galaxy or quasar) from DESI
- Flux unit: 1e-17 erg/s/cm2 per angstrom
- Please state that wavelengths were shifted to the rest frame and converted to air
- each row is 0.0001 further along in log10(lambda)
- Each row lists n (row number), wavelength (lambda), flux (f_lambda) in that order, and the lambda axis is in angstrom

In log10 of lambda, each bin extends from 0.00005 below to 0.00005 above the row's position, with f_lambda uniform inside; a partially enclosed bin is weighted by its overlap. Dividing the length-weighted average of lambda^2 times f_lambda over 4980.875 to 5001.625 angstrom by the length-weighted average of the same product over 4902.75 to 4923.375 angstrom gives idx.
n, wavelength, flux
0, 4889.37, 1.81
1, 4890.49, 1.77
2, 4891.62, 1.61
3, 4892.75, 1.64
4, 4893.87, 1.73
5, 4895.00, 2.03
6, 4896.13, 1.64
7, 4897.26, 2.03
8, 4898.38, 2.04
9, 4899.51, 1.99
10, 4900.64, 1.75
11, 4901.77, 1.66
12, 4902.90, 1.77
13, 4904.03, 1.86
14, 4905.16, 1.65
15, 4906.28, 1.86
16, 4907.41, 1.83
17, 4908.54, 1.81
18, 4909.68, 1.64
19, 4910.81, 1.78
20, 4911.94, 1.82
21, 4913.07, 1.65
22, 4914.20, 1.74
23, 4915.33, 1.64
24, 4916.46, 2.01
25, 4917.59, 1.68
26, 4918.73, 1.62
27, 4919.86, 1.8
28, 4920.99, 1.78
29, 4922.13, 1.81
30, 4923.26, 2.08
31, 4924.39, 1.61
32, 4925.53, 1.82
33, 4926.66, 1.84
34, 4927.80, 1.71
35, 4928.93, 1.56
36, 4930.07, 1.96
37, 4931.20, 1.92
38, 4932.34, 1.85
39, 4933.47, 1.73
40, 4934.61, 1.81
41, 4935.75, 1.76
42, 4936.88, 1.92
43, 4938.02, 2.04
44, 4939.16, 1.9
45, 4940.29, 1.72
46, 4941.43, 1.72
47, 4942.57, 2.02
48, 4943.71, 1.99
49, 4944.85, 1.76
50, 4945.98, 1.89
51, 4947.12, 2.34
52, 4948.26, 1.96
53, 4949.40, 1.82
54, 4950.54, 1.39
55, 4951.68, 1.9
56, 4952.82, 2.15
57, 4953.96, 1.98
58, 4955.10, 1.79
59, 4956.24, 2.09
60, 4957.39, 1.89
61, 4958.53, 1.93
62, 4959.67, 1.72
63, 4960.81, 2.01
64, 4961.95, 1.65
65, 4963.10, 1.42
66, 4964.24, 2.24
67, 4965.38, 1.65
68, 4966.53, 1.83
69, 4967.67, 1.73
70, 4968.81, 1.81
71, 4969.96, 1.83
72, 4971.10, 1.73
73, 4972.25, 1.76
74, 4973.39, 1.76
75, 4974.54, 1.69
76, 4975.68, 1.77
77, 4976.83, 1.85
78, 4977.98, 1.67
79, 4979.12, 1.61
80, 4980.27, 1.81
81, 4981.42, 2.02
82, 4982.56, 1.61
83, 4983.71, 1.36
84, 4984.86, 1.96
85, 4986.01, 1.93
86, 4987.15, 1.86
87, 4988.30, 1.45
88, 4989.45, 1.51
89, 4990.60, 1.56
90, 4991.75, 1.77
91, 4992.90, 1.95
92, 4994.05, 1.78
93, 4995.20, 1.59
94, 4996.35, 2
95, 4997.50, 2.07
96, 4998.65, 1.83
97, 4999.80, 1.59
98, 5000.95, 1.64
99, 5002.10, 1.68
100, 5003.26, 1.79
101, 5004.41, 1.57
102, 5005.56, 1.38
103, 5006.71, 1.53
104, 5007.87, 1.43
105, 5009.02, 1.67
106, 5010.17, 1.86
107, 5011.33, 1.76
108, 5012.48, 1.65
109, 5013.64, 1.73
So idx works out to 1.0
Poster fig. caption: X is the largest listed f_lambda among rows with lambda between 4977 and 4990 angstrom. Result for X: 2.02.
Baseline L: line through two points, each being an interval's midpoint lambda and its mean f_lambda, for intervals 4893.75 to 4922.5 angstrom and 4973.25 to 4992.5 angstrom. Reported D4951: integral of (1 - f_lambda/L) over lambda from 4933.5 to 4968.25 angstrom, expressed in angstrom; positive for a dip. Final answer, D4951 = -2.3 angstrom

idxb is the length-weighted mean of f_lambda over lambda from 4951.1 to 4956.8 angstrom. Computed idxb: 1.98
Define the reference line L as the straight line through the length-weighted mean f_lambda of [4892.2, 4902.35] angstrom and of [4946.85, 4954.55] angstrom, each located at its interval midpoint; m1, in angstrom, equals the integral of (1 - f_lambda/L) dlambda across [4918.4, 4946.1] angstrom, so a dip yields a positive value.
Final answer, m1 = 0.9 angstrom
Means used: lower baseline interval 1.83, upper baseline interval 1.92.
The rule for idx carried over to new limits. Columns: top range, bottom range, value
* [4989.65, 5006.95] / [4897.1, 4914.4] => 0.99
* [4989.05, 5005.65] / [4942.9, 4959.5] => 0.92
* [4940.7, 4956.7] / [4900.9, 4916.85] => 1.10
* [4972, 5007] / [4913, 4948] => 0.96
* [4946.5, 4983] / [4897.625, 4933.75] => 1.04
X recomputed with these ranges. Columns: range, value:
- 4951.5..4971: 2.24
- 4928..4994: 2.34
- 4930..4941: 2.04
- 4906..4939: 2.08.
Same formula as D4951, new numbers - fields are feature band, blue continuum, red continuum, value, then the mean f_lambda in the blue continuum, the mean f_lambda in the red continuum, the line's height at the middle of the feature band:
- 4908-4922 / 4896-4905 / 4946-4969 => 0.8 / 1.84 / 1.87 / 1.85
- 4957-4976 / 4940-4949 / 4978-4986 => 0.3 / 1.93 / 1.74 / 1.82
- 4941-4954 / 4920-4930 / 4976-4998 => -1.0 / 1.79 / 1.75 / 1.77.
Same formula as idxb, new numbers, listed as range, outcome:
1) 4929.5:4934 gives 1.87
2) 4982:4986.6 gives 1.72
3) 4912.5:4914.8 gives 1.7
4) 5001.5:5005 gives 1.68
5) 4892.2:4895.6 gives 1.8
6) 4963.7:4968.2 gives 1.86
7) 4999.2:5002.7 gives 1.64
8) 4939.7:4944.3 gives 1.86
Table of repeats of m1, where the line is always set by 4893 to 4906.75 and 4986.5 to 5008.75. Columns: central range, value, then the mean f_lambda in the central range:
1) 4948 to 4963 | -0.9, 1.85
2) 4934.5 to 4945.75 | -0.6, 1.87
